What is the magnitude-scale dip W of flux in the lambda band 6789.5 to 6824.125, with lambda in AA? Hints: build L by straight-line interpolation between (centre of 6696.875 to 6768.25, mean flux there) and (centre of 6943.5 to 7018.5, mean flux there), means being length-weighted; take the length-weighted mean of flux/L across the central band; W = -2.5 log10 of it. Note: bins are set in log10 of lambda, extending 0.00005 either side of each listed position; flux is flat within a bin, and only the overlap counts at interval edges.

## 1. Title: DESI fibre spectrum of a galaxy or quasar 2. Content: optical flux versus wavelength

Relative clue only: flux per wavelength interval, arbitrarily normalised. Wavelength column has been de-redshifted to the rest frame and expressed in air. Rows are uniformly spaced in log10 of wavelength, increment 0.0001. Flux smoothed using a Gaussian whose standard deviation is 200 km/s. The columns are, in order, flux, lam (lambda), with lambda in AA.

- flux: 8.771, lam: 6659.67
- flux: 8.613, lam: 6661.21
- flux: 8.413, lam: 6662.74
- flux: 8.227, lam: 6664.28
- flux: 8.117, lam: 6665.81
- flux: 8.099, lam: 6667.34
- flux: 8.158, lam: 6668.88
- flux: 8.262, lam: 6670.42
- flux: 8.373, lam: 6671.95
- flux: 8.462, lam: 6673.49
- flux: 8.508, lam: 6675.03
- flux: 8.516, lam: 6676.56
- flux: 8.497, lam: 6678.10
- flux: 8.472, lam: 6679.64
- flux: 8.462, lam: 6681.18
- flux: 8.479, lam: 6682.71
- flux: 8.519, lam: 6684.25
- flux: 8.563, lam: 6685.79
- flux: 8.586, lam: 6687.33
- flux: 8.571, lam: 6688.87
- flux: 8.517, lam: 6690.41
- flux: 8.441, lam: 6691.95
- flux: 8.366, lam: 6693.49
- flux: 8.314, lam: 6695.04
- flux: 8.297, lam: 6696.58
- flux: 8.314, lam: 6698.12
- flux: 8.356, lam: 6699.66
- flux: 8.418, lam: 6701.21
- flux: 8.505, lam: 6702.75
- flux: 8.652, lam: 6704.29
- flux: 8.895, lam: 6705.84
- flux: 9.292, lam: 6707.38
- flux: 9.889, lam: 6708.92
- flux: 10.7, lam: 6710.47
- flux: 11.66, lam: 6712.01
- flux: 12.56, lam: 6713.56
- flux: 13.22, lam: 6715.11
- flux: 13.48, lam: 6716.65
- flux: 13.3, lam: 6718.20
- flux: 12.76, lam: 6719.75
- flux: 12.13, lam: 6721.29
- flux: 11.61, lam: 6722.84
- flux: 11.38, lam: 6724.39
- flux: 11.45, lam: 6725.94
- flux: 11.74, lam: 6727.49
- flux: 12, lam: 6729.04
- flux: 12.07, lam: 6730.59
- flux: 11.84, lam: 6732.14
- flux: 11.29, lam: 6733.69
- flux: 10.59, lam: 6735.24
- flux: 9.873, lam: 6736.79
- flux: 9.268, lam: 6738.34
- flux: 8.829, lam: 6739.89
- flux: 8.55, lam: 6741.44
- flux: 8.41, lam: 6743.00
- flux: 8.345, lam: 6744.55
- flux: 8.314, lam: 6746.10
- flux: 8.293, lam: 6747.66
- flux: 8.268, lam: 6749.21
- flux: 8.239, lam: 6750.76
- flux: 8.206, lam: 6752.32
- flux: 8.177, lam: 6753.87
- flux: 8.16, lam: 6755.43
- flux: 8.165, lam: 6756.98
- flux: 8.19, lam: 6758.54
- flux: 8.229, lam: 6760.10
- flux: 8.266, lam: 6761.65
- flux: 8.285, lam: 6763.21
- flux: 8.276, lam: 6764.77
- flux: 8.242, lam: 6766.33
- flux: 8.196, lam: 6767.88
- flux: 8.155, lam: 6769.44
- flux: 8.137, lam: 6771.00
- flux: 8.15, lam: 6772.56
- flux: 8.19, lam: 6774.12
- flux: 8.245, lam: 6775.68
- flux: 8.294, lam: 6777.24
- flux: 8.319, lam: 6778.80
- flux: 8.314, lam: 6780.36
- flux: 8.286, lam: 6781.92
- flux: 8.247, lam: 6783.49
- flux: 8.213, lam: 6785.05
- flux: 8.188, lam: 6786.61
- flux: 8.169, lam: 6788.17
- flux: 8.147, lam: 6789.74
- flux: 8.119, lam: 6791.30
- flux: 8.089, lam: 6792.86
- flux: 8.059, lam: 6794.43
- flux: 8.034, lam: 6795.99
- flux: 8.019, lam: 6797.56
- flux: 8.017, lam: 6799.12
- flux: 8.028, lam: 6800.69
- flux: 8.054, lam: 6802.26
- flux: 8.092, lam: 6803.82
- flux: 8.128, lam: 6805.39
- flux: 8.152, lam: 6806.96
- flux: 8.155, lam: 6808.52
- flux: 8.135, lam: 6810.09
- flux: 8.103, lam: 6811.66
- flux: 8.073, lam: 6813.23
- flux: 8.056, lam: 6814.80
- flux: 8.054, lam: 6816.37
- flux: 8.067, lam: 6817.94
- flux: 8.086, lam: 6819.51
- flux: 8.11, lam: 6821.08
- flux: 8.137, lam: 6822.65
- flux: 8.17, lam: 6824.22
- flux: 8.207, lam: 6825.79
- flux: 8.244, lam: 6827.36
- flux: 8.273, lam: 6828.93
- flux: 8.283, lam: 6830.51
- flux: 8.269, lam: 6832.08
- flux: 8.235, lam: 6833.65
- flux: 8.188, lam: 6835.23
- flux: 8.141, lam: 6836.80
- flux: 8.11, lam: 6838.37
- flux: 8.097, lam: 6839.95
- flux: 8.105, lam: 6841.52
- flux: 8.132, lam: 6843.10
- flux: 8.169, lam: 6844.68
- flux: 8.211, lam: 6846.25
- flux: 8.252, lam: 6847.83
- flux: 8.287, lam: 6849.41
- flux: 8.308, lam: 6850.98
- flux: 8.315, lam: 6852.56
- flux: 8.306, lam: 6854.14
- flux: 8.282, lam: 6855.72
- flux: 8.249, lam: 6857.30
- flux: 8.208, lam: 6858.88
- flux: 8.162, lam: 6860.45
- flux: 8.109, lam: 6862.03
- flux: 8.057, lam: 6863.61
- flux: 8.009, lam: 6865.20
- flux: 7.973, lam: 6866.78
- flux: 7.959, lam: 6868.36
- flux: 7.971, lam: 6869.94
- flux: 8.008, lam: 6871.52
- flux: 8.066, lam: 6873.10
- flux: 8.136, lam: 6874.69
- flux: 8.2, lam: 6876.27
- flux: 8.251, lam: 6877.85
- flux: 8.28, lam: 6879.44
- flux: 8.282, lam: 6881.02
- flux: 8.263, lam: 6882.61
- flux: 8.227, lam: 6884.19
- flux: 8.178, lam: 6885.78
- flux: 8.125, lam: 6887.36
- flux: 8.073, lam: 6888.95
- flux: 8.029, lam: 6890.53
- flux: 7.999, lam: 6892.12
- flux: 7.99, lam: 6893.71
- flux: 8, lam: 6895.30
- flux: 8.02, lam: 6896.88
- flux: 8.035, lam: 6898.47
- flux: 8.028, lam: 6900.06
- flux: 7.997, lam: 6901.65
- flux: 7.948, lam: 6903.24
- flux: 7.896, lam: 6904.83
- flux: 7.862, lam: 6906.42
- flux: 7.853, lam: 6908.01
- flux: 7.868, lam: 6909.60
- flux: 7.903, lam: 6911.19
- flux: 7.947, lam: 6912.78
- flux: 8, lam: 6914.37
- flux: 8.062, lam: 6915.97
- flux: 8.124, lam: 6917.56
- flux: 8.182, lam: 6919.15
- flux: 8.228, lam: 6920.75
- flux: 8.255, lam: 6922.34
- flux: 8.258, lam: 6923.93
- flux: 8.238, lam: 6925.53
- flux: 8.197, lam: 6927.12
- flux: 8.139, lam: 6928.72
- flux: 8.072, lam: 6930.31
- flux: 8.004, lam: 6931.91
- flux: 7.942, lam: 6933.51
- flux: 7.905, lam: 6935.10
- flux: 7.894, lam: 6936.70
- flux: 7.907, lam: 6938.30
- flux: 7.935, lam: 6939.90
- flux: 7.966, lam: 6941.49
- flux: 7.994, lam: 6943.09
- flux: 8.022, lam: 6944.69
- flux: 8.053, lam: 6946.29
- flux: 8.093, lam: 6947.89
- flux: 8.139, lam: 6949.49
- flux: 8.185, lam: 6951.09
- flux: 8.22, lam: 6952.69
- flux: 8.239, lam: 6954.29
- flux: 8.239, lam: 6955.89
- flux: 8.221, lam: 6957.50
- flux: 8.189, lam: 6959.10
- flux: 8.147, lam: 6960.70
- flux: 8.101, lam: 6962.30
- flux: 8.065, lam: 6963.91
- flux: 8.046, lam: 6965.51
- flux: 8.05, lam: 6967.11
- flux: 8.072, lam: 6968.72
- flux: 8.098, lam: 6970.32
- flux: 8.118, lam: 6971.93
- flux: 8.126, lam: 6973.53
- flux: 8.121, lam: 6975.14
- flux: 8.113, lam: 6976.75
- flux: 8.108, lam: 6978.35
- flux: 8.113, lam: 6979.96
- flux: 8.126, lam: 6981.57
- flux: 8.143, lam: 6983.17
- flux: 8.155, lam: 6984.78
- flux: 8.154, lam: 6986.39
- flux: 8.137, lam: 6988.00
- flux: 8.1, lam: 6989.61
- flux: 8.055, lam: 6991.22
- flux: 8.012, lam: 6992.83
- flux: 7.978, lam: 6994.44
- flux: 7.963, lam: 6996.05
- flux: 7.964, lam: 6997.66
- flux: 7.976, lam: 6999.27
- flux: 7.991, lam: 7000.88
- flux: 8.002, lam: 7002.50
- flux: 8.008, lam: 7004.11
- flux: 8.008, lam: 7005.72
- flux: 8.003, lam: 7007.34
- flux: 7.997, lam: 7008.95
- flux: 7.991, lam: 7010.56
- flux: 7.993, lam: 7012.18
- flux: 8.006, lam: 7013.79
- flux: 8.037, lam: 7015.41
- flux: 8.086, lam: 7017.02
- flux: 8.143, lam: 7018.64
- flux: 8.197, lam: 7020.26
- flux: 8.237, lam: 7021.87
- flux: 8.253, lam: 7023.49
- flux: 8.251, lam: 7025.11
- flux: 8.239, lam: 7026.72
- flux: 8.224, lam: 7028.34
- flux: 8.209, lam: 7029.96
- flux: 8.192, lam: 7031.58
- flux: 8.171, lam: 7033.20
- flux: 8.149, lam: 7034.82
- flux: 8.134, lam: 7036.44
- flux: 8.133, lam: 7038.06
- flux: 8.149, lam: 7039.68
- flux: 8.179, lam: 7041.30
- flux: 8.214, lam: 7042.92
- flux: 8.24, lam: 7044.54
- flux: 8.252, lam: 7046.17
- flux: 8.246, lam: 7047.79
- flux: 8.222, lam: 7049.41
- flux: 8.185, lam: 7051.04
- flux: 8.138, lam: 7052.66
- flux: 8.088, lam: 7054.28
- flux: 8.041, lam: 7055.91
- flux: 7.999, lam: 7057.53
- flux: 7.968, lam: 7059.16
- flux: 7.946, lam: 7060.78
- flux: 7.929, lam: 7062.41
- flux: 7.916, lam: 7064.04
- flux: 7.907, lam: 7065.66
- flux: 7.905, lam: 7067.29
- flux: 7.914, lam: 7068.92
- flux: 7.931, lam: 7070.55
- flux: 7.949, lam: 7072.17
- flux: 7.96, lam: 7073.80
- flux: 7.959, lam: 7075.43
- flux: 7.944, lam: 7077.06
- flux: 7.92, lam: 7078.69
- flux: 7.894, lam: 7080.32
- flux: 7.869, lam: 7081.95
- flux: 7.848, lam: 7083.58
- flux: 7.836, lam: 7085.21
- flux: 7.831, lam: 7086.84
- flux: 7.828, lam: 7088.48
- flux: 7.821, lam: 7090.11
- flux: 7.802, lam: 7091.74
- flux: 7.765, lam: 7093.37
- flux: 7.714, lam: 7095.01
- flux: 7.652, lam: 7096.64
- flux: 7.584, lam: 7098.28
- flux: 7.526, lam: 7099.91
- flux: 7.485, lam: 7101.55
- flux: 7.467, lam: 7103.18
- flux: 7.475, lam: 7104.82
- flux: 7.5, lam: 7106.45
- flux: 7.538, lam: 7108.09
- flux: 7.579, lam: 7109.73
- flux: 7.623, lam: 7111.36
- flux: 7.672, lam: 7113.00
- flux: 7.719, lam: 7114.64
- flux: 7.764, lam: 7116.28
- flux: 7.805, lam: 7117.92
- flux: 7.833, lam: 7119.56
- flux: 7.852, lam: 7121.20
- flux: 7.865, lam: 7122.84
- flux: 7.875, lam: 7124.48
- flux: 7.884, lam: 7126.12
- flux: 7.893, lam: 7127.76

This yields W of 0.15 mag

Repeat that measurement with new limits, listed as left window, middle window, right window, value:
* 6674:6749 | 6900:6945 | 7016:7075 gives 0.09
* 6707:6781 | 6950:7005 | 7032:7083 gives 0.05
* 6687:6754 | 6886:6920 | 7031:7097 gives 0.12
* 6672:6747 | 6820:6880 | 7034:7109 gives 0.11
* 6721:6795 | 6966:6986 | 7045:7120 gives 0.01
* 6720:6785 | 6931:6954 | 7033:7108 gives 0.05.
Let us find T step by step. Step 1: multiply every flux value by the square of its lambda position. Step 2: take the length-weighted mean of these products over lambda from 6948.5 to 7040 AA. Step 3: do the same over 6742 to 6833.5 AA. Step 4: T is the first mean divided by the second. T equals 1.1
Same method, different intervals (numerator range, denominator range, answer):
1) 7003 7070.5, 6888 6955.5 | 1.04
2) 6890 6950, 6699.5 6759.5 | 0.84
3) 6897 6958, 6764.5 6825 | 1.03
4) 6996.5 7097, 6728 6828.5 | 1.02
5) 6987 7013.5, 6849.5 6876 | 1.02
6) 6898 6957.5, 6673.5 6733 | 0.86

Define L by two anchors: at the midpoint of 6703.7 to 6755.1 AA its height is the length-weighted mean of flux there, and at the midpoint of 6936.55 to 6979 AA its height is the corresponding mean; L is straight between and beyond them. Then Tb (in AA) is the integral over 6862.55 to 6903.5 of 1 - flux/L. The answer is 3.5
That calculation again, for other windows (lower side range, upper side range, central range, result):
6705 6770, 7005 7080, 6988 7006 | 0.7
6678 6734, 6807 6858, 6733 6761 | 2.2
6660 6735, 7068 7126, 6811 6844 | 3.3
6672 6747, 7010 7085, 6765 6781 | 2.1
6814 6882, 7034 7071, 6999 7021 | 0.2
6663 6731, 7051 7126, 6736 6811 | 8.2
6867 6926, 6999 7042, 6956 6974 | -0.1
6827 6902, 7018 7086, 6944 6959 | -0.1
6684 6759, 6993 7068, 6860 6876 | 1.6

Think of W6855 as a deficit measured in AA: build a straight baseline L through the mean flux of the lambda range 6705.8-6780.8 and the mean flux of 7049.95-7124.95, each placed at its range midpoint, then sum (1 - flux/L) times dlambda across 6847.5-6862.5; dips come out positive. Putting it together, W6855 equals 1.4 AA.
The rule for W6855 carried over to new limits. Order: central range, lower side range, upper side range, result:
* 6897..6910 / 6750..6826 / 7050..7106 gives 0.2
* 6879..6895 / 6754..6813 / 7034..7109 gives -0.1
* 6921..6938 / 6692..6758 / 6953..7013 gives 0.8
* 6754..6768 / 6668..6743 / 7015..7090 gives 1.9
